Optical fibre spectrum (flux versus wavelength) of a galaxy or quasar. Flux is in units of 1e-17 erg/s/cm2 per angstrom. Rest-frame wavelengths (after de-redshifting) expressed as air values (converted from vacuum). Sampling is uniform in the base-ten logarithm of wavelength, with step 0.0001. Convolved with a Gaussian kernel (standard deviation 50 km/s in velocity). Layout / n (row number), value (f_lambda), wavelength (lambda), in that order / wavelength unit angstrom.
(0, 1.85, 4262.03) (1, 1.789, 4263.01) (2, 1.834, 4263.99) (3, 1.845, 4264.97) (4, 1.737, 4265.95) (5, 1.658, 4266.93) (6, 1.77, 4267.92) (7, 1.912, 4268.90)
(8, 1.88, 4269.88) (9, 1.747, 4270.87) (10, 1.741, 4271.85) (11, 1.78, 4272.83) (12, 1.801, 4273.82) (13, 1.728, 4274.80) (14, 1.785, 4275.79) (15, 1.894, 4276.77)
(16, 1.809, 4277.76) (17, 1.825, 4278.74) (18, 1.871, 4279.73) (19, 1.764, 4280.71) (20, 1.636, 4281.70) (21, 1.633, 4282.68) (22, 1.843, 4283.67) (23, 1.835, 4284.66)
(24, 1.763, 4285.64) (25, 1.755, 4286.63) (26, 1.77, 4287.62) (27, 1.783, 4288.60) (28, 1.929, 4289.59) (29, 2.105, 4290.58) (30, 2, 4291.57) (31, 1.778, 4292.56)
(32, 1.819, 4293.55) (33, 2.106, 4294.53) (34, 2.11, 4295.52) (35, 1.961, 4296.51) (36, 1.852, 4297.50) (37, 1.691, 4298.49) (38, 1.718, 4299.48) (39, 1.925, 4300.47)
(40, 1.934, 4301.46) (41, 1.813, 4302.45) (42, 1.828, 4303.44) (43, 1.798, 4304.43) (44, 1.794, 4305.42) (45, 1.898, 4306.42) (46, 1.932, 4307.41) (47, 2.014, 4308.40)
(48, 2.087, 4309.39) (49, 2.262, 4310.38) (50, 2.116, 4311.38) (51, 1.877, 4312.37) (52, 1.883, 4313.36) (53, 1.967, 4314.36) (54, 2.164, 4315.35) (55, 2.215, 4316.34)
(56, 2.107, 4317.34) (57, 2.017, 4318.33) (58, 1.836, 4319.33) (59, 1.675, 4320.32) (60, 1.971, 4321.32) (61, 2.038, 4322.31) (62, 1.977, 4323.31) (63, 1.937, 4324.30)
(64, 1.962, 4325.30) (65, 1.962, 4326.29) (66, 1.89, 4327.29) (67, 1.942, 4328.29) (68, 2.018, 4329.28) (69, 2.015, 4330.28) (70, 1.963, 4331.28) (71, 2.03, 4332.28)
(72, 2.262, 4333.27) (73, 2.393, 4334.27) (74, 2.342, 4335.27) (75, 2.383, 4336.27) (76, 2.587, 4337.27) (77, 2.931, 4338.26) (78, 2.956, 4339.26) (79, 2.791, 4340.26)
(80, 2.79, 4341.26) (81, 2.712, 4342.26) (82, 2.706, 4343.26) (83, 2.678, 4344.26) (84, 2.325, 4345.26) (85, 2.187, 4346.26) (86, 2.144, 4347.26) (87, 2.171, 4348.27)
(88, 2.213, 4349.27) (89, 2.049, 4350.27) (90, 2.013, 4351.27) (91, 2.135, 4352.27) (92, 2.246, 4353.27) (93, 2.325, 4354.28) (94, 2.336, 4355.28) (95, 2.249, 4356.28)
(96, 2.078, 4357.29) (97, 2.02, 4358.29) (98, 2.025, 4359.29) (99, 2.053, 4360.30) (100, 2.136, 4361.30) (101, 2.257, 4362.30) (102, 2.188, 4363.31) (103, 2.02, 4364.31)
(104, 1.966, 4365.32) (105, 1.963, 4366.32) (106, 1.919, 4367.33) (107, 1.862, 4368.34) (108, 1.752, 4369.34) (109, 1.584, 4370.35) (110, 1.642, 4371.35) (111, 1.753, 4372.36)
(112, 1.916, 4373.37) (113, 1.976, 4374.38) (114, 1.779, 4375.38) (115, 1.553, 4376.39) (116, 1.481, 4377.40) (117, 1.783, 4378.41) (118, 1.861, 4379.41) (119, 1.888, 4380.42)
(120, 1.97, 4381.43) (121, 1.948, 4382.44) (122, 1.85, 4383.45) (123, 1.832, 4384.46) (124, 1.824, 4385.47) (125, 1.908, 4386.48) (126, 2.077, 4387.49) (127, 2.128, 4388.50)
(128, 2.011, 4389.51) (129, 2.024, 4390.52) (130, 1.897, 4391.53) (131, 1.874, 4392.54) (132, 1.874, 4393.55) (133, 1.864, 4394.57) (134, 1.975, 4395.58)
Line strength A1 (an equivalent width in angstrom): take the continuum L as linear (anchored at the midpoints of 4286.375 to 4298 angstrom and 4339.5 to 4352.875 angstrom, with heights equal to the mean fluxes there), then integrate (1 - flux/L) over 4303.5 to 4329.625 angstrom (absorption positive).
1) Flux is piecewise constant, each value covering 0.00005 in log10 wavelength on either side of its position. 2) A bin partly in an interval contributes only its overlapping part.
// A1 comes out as 1.92 angstrom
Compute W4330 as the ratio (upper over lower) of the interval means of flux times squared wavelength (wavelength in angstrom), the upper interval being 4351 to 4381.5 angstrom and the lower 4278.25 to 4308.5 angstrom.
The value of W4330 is 1.09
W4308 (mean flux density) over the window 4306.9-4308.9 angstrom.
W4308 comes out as 1.98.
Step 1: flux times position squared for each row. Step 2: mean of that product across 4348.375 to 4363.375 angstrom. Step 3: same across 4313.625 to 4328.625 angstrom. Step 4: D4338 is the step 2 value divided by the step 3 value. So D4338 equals 1.1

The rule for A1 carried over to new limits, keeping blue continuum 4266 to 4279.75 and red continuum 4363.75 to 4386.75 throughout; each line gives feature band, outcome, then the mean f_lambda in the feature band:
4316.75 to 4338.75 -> -3.52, 2.1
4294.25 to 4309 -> -0.70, 1.89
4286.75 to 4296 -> -0.64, 1.93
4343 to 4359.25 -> -3.66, 2.23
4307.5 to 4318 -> -1.48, 2.06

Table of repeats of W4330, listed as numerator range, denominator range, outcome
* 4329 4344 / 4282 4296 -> 1.35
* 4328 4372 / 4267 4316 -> 1.21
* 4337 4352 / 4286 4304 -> 1.35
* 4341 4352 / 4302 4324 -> 1.21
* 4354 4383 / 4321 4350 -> 0.86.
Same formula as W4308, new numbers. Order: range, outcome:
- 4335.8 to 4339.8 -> 2.72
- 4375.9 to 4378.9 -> 1.6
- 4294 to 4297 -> 2.06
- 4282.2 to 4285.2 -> 1.77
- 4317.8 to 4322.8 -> 1.91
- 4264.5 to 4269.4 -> 1.79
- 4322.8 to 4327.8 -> 1.94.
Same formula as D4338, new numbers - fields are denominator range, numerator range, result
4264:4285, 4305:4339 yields 1.19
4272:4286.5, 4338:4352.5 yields 1.42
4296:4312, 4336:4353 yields 1.31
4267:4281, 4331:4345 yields 1.45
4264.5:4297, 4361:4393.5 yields 1.08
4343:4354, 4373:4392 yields 0.85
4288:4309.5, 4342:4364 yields 1.20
